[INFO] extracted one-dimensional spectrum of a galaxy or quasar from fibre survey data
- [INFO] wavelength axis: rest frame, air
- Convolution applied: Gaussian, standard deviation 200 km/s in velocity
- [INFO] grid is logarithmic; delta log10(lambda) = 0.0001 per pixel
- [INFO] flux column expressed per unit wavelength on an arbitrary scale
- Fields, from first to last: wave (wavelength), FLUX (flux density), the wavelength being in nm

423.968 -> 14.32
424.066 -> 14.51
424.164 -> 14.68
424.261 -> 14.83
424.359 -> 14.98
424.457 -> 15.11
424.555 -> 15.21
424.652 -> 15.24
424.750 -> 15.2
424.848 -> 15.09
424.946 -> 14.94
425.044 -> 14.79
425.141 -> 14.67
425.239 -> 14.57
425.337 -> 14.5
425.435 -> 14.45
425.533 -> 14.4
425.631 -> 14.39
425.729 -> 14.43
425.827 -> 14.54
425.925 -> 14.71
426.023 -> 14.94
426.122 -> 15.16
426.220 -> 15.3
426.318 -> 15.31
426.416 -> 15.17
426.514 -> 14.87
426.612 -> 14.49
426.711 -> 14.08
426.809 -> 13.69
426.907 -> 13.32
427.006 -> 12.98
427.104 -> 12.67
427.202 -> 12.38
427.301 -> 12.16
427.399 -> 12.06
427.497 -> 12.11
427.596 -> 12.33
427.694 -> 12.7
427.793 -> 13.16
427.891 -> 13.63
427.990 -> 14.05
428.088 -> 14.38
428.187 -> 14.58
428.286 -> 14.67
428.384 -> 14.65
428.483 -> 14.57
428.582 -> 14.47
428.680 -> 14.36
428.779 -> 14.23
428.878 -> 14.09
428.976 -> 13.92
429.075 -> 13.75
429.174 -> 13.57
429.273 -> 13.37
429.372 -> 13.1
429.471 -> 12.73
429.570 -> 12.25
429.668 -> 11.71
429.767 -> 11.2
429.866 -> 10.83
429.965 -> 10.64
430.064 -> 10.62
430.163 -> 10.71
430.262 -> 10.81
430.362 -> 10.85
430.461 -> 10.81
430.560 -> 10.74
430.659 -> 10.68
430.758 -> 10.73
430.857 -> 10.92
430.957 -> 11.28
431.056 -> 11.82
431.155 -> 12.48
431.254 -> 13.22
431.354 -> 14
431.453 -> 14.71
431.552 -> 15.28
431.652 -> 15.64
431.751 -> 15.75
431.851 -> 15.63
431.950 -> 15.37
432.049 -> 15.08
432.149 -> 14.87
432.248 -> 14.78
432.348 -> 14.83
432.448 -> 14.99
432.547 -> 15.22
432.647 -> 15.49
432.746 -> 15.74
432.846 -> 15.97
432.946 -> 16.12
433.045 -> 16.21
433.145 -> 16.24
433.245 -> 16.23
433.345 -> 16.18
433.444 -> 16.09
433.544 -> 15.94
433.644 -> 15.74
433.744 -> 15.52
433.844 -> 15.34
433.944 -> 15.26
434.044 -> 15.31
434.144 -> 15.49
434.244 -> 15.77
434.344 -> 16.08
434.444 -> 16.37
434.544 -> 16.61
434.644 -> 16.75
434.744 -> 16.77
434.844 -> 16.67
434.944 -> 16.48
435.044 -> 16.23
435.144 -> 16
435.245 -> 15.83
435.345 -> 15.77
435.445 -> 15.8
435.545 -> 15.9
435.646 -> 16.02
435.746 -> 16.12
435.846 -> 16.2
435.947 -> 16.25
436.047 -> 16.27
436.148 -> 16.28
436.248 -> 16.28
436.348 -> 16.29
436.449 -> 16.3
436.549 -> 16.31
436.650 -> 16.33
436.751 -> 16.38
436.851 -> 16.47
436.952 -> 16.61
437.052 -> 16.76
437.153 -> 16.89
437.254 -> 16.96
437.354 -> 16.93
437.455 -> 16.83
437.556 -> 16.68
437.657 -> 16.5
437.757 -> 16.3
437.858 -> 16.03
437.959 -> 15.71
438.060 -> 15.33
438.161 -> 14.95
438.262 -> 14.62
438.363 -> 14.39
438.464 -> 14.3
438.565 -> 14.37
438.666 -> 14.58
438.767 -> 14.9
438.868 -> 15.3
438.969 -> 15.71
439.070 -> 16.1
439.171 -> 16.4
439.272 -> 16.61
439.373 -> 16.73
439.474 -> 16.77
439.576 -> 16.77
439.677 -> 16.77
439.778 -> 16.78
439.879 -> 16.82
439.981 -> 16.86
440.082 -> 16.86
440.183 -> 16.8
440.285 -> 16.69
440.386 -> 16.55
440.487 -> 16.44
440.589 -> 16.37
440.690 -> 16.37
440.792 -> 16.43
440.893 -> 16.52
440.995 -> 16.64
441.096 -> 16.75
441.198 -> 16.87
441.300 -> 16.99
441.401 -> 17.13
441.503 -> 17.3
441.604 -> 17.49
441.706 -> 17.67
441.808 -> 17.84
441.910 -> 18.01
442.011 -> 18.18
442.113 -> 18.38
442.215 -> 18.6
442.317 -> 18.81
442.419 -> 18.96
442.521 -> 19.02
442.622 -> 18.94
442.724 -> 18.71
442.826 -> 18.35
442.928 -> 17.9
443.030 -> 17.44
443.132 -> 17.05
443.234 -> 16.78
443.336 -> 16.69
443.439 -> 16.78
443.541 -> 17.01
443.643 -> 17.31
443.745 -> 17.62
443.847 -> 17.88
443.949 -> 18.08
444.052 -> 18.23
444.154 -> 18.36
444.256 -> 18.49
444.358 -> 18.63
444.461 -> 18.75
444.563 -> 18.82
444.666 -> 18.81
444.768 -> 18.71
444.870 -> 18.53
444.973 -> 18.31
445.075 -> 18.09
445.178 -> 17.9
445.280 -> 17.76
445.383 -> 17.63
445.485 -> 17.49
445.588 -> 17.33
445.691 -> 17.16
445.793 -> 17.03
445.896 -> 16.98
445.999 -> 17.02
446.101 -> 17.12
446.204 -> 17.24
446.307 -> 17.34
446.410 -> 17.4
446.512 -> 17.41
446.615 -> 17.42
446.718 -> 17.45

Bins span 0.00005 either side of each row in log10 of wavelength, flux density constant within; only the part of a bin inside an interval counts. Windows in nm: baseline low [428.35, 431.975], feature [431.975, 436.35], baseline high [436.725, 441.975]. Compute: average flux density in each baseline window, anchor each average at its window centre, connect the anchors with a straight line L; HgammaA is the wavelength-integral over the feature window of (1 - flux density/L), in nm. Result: -0.46 nm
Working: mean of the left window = 12.8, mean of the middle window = 15.9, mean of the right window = 16.4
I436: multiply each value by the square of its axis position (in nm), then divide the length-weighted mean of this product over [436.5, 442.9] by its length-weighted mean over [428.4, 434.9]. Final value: 1.2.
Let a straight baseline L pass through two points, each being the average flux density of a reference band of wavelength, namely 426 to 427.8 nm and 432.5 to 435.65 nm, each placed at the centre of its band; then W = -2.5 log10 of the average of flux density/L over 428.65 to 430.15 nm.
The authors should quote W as 0.14 mag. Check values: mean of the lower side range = 13.6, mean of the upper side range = 16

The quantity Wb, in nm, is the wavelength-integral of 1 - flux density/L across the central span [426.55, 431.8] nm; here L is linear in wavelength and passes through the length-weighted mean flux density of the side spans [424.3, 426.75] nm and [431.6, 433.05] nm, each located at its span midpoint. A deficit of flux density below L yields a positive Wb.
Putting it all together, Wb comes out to 0.77 nm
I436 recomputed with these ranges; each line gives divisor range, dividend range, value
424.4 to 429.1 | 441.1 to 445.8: 1.36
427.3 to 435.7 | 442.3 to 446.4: 1.33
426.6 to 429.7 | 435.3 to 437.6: 1.27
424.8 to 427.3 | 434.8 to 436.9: 1.18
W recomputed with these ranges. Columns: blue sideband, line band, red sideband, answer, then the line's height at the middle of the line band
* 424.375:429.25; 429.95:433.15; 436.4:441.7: 0.109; 15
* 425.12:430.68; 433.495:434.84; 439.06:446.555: -0.060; 15.1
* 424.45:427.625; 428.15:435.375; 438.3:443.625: 0.073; 15.3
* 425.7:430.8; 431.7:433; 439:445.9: -0.072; 14.4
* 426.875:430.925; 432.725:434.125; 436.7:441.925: -0.115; 14.2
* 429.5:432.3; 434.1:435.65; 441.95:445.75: -0.134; 14.3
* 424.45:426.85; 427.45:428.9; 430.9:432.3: 0.053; 14.6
